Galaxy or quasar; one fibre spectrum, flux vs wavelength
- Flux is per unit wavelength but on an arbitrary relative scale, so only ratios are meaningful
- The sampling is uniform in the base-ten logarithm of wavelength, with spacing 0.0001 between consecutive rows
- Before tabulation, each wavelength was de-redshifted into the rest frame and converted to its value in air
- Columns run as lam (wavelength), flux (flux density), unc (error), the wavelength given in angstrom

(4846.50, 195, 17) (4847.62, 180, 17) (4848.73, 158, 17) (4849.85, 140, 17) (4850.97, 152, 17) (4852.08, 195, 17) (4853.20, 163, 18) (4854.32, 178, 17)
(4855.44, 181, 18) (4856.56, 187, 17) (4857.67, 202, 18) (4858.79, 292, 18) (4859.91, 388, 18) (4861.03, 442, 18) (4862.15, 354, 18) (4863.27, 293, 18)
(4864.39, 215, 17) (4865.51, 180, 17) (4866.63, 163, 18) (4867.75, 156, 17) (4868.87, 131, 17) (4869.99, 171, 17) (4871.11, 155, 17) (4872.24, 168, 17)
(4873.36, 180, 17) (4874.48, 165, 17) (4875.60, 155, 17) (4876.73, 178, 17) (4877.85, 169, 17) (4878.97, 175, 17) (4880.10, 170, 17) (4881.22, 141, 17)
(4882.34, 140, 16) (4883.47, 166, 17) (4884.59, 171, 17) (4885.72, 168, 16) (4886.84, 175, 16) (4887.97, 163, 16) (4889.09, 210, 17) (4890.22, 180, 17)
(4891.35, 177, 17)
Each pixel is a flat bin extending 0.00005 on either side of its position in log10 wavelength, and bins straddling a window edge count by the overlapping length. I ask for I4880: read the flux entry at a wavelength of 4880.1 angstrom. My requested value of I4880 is 170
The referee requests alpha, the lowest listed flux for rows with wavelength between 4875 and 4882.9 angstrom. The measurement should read 140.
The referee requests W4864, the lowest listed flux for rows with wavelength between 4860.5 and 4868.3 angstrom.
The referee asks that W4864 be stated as 156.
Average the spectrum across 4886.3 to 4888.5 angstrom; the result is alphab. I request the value 169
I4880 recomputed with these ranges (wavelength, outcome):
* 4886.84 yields 175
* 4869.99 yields 171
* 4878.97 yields 175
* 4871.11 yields 155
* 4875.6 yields 155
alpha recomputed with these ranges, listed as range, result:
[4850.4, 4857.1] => 152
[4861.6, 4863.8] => 293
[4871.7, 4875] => 165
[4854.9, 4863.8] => 181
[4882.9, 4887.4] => 166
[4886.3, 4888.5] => 163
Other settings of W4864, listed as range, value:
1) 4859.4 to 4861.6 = 388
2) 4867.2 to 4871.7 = 131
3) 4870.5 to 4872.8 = 155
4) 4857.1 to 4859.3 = 202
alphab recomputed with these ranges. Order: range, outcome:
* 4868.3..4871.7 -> 152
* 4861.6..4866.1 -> 260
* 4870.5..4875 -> 167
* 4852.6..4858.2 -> 182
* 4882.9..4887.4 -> 170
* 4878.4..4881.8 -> 162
